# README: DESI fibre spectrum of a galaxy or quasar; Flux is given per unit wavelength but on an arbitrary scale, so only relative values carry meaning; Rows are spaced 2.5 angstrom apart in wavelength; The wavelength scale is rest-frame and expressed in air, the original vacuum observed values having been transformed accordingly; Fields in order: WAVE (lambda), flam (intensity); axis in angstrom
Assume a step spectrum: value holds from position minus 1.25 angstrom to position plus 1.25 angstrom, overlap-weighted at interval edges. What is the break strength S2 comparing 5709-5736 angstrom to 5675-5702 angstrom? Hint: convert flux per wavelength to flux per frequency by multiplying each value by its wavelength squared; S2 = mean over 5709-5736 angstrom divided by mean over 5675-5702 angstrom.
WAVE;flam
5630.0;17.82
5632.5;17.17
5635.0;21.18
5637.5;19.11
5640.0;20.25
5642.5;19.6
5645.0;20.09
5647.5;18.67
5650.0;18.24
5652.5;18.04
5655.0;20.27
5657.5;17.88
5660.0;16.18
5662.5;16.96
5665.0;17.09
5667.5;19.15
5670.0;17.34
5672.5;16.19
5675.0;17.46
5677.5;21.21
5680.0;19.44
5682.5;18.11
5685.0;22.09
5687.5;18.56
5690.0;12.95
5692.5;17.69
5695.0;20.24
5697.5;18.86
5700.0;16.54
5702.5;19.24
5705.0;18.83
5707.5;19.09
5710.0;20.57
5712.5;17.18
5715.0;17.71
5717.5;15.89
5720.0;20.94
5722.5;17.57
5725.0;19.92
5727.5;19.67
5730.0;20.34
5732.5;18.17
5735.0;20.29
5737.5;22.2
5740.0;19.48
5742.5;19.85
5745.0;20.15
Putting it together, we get 1.03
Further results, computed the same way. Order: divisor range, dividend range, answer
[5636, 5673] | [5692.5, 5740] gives 1.06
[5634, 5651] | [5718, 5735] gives 1.02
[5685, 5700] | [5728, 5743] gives 1.13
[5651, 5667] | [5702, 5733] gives 1.08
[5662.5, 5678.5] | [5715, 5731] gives 1.07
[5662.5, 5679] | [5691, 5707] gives 1.04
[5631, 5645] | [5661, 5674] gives 0.90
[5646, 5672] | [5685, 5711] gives 1.04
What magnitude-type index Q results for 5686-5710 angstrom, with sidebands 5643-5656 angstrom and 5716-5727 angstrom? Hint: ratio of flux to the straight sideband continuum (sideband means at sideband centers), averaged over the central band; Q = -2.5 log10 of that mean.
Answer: 0.035 mag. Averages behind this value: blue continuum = 19.1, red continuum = 18.6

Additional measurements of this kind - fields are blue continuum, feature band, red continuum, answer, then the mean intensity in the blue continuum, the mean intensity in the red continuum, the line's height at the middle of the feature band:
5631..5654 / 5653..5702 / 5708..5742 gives 0.06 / 19.1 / 19.2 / 19.2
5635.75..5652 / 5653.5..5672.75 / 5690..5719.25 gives 0.07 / 19.3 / 18.2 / 19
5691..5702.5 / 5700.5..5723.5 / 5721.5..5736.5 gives 0.02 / 18.3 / 19.4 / 18.8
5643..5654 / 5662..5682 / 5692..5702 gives 0.03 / 18.9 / 18.4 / 18.7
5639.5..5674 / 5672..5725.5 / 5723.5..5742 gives 0.04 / 18.2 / 20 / 19.2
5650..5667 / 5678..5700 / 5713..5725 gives -0.03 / 17.8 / 18.2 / 18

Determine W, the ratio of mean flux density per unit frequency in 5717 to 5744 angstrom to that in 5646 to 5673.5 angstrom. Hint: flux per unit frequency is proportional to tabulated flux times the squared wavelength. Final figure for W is 1.1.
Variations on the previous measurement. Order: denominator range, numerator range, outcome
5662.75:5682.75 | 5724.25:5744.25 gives 1.12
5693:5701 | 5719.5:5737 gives 1.07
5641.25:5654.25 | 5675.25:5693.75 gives 0.99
